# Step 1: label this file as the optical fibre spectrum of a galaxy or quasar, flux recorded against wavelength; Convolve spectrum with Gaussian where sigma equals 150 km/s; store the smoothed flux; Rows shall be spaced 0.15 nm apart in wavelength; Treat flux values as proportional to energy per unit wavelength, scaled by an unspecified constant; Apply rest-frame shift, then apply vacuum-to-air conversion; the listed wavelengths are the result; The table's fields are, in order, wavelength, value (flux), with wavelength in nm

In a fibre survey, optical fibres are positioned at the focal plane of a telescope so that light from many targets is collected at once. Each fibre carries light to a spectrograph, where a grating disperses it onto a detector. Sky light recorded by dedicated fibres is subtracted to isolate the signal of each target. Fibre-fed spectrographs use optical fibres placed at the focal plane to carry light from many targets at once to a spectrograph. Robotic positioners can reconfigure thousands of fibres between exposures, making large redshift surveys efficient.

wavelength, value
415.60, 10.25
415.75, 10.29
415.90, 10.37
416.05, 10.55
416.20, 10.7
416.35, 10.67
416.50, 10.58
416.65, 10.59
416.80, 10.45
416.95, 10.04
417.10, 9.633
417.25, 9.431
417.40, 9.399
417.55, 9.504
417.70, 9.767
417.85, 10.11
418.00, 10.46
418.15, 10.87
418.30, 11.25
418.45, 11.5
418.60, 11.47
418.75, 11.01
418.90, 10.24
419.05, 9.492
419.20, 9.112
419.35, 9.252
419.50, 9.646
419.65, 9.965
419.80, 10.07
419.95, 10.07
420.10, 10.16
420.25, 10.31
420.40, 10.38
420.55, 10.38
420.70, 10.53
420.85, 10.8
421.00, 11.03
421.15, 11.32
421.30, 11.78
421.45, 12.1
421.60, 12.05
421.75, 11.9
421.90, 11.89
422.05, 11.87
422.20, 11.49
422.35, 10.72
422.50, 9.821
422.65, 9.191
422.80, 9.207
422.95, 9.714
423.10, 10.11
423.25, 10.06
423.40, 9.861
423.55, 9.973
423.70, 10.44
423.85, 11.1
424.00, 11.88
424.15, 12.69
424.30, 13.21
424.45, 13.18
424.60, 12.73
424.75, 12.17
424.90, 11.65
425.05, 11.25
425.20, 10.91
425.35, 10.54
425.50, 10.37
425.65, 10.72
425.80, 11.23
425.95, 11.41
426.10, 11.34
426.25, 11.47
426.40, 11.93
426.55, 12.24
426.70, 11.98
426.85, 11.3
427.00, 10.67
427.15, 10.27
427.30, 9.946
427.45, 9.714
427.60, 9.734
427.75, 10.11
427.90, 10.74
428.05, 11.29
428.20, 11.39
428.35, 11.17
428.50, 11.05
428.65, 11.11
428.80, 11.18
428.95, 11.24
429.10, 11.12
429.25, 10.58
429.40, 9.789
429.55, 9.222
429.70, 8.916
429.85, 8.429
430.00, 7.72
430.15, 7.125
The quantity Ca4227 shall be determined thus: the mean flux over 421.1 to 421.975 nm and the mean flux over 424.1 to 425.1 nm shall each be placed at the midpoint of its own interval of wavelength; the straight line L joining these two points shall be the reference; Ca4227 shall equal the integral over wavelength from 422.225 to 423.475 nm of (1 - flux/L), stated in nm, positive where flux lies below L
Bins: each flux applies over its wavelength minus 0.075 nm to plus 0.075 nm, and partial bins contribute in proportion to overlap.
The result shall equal 0.23 nm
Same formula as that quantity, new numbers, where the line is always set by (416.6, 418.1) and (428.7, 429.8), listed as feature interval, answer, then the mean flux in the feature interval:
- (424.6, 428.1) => -0.29 nm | 11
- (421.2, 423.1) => -0.17 nm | 10.9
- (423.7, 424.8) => -0.23 nm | 12.3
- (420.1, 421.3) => -0.08 nm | 10.7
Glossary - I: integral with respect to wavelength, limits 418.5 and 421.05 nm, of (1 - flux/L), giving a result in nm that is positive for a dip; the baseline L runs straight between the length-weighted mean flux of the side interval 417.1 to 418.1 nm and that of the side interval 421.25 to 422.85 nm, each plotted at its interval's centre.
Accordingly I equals 0.049 nm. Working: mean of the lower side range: 9.79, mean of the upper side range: 11.1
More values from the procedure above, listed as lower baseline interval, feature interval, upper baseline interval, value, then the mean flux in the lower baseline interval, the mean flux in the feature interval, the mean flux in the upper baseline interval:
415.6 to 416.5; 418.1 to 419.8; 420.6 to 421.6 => 0.10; 10.5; 10.3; 11.3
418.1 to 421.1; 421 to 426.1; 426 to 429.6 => -0.26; 10.4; 11.2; 10.9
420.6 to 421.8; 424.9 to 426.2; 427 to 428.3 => -0.03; 11.4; 11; 10.4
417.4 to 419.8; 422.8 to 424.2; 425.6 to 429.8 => 0.00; 10.2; 10.5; 10.8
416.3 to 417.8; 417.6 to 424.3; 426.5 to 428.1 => -0.25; 10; 10.6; 10.7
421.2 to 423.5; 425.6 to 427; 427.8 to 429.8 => -0.10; 10.8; 11.5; 10.6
